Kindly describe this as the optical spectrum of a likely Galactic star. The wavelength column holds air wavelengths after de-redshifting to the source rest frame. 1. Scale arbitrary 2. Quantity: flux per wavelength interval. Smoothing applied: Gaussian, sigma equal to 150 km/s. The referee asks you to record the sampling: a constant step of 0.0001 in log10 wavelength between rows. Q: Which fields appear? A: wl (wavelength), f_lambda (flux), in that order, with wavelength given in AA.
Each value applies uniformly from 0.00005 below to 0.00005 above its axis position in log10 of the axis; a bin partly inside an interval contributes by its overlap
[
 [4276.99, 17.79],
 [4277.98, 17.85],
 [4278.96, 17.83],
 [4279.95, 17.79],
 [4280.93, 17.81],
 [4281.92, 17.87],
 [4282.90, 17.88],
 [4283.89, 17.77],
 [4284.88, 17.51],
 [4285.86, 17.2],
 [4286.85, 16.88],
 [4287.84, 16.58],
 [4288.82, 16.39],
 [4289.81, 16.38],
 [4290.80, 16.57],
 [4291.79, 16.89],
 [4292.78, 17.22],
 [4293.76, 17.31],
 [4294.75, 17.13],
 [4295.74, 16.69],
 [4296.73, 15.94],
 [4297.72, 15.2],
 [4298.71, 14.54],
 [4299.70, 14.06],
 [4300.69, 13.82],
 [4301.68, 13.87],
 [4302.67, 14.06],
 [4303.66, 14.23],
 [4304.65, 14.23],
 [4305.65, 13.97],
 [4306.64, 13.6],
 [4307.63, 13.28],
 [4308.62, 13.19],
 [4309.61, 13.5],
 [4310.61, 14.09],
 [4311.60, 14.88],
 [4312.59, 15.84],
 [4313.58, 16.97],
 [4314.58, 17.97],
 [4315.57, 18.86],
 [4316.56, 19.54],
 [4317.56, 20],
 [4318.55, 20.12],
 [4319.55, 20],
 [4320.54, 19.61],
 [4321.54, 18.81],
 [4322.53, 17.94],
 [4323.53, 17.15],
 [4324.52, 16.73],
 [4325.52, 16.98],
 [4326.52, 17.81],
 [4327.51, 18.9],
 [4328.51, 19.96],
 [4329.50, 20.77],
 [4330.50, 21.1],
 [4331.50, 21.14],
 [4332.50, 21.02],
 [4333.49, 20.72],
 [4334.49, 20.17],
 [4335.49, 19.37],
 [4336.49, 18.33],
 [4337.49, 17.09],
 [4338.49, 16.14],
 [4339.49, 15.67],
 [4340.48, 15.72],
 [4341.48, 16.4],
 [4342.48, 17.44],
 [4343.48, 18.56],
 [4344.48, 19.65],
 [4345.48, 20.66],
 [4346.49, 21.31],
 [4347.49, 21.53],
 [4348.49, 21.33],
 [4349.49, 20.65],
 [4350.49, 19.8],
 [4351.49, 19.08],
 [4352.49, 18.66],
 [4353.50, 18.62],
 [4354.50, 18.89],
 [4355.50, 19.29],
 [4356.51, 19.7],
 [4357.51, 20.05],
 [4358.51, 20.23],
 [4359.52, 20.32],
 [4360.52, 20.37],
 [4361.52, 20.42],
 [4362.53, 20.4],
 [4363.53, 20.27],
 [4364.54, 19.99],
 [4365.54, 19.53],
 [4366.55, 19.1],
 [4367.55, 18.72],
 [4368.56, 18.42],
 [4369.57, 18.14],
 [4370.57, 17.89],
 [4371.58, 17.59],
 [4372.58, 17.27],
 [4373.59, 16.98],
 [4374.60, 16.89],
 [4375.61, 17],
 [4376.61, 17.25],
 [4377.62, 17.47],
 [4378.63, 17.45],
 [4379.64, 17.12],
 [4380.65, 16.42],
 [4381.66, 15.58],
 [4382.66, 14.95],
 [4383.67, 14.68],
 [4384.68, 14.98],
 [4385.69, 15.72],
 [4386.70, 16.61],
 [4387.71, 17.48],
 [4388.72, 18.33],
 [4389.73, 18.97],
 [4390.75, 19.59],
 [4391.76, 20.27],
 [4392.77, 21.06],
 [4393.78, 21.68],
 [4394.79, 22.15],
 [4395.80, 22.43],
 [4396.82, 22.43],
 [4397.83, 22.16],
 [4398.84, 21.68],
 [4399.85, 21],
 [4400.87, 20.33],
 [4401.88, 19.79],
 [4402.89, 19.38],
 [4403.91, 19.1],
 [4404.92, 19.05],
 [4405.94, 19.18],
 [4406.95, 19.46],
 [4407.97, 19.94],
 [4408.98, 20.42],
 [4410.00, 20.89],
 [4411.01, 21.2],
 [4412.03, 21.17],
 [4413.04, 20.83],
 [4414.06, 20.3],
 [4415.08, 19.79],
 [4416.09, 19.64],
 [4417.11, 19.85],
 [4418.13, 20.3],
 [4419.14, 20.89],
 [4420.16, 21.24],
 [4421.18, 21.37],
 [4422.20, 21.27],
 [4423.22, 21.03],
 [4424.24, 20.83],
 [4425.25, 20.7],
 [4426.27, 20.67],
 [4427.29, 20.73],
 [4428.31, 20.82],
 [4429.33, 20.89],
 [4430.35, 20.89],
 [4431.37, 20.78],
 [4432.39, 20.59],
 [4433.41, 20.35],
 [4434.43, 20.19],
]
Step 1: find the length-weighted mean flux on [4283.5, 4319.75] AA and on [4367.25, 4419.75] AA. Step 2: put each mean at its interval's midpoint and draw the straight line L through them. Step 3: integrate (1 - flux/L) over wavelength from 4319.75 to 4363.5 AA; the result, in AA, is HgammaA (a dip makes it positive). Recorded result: -4.6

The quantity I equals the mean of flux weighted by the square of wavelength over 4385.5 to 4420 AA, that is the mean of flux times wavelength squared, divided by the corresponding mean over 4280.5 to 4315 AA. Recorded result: 1.34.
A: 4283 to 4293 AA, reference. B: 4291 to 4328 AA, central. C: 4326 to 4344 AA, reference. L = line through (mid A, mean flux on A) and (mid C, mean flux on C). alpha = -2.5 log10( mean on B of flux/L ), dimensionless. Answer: 0.09 mag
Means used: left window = 17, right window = 18.7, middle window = 16.4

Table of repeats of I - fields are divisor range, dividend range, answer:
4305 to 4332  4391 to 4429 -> 1.23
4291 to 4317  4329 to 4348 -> 1.26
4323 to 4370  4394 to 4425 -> 1.11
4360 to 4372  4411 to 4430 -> 1.10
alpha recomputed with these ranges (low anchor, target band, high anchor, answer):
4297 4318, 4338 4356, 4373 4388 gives -0.19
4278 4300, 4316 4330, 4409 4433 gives -0.06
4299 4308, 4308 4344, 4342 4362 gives -0.09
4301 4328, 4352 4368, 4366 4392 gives -0.15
